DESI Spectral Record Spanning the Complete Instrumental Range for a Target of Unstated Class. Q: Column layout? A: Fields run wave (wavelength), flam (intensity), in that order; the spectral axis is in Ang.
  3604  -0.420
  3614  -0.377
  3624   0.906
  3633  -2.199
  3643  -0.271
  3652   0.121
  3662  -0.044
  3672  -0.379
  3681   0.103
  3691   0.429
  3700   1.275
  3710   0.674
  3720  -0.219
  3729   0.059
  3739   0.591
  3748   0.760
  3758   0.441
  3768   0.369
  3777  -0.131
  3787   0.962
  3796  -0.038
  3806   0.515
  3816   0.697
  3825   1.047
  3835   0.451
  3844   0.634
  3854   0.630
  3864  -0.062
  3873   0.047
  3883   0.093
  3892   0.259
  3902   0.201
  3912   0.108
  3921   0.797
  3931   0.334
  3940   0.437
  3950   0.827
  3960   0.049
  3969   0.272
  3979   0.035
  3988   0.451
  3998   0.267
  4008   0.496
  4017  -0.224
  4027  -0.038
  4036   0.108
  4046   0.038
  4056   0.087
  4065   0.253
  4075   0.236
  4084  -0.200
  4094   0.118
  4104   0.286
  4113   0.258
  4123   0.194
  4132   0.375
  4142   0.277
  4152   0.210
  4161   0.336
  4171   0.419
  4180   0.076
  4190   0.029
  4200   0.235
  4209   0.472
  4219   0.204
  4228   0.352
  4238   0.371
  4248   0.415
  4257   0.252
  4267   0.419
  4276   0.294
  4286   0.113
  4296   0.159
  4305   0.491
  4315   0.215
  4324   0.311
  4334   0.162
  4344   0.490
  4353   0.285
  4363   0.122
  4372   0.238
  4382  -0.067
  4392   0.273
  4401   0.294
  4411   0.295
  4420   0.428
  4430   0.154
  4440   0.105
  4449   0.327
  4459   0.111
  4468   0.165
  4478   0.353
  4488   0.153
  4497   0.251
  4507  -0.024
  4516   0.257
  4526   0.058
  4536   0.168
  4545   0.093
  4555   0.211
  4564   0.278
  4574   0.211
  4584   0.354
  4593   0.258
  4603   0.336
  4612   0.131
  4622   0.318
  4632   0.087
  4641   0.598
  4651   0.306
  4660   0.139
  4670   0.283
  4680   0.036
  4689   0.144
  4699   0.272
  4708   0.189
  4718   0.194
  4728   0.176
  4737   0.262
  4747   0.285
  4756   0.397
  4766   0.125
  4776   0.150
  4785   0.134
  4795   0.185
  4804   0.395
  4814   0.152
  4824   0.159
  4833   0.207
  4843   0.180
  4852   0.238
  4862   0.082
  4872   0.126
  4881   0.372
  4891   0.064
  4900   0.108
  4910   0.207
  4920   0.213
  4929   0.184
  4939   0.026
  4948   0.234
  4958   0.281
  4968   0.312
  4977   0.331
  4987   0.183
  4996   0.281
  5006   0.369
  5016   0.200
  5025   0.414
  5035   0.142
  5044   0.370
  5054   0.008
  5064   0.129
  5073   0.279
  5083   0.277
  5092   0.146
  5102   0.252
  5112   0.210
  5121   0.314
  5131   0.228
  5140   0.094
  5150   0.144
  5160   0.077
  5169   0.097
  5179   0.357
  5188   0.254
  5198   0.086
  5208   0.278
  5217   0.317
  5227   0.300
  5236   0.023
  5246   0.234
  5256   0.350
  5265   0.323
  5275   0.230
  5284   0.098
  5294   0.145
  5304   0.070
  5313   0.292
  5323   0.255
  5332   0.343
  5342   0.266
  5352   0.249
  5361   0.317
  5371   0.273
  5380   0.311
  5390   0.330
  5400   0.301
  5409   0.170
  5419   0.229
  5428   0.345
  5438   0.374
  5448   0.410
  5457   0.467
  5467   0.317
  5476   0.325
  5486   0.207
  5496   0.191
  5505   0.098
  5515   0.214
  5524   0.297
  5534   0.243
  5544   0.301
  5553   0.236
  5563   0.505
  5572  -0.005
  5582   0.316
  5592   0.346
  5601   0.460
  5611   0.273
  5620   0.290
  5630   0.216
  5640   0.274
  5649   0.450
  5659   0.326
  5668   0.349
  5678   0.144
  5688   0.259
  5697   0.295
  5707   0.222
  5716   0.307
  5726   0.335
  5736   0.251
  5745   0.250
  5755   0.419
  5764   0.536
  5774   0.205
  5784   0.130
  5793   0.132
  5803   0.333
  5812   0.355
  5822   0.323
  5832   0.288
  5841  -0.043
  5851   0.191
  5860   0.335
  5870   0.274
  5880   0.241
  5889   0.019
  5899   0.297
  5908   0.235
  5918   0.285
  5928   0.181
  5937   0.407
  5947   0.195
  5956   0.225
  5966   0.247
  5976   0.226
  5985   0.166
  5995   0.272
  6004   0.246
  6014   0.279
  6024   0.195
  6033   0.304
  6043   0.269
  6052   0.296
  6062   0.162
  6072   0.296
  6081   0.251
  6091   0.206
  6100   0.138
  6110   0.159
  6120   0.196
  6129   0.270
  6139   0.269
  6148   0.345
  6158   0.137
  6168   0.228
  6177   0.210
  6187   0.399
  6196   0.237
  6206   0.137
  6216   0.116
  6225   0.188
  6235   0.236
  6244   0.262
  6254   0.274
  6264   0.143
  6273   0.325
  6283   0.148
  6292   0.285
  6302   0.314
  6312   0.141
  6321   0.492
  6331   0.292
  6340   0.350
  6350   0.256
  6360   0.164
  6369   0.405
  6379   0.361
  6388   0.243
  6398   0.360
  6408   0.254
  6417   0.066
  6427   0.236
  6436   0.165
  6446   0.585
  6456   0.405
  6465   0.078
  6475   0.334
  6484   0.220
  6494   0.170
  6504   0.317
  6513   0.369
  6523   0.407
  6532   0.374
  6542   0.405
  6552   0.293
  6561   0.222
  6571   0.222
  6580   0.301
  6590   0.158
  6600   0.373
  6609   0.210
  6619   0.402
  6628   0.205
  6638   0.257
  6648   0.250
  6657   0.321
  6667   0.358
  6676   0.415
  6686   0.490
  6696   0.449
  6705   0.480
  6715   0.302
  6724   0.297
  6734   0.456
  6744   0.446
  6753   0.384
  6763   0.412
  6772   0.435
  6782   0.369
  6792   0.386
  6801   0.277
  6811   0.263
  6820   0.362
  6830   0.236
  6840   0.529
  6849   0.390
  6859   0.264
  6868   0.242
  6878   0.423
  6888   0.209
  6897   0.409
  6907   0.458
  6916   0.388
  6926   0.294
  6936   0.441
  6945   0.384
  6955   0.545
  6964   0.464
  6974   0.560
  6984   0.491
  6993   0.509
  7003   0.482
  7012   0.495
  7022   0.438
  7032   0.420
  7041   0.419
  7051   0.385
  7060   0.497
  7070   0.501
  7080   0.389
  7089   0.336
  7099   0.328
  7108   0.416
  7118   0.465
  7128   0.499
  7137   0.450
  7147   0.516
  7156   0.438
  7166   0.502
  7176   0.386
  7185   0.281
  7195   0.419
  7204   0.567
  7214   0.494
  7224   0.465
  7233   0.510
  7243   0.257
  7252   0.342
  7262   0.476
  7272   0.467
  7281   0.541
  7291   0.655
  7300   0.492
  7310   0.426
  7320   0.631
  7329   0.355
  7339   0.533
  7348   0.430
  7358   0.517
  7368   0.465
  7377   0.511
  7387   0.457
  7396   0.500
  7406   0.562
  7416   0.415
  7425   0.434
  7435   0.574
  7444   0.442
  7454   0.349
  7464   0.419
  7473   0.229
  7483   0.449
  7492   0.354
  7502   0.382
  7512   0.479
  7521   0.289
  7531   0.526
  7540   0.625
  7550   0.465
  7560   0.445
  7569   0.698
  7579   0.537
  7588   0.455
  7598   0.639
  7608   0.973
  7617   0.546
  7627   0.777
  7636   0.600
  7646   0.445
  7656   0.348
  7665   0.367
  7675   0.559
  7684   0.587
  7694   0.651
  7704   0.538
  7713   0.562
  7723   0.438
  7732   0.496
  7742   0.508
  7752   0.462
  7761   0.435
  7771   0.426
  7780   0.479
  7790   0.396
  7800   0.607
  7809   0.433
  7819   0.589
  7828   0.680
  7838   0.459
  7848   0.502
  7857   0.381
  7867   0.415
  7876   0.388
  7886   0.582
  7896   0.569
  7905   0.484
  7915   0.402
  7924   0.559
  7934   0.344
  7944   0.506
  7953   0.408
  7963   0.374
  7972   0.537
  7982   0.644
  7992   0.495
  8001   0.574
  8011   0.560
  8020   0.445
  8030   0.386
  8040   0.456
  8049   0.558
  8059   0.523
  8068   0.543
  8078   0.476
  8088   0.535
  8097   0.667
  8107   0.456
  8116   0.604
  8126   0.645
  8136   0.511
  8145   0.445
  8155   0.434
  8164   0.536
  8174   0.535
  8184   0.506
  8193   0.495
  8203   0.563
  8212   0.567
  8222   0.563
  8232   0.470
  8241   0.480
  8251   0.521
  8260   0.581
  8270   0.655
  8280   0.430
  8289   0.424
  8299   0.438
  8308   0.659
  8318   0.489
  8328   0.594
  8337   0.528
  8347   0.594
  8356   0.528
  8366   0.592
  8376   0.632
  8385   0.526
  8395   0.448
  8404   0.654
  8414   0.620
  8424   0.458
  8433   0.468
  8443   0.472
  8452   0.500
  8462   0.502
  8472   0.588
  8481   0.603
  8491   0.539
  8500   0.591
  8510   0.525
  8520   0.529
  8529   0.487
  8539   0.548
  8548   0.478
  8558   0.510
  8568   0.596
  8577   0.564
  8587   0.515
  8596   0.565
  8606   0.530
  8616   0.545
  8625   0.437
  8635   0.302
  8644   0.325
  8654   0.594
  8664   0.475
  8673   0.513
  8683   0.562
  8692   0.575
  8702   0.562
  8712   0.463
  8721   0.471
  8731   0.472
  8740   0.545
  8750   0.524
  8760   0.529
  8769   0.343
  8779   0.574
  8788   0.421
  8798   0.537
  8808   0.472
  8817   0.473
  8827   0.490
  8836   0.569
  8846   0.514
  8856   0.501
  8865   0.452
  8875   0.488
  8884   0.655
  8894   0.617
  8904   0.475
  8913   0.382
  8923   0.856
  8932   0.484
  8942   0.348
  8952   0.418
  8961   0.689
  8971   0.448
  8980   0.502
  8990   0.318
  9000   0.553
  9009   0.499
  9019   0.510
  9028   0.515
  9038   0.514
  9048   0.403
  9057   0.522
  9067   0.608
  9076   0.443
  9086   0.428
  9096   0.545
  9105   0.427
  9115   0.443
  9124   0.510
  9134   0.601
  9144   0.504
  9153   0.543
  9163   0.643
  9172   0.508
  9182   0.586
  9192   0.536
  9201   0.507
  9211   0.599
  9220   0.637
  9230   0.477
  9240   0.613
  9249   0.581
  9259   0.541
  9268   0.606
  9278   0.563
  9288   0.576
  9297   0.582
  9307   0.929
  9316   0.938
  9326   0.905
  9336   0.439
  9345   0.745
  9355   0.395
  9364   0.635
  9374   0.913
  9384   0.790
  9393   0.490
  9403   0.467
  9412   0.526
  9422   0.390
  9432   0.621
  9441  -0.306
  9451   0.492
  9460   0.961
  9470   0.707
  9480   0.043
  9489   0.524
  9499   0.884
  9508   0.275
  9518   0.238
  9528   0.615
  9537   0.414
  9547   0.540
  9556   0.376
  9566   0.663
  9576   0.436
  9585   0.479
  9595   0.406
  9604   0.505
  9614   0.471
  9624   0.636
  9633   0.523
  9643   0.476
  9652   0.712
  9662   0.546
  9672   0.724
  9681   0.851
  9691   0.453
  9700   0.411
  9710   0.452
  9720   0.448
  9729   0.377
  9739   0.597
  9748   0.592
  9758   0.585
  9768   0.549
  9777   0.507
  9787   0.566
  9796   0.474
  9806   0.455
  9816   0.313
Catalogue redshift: 0.73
